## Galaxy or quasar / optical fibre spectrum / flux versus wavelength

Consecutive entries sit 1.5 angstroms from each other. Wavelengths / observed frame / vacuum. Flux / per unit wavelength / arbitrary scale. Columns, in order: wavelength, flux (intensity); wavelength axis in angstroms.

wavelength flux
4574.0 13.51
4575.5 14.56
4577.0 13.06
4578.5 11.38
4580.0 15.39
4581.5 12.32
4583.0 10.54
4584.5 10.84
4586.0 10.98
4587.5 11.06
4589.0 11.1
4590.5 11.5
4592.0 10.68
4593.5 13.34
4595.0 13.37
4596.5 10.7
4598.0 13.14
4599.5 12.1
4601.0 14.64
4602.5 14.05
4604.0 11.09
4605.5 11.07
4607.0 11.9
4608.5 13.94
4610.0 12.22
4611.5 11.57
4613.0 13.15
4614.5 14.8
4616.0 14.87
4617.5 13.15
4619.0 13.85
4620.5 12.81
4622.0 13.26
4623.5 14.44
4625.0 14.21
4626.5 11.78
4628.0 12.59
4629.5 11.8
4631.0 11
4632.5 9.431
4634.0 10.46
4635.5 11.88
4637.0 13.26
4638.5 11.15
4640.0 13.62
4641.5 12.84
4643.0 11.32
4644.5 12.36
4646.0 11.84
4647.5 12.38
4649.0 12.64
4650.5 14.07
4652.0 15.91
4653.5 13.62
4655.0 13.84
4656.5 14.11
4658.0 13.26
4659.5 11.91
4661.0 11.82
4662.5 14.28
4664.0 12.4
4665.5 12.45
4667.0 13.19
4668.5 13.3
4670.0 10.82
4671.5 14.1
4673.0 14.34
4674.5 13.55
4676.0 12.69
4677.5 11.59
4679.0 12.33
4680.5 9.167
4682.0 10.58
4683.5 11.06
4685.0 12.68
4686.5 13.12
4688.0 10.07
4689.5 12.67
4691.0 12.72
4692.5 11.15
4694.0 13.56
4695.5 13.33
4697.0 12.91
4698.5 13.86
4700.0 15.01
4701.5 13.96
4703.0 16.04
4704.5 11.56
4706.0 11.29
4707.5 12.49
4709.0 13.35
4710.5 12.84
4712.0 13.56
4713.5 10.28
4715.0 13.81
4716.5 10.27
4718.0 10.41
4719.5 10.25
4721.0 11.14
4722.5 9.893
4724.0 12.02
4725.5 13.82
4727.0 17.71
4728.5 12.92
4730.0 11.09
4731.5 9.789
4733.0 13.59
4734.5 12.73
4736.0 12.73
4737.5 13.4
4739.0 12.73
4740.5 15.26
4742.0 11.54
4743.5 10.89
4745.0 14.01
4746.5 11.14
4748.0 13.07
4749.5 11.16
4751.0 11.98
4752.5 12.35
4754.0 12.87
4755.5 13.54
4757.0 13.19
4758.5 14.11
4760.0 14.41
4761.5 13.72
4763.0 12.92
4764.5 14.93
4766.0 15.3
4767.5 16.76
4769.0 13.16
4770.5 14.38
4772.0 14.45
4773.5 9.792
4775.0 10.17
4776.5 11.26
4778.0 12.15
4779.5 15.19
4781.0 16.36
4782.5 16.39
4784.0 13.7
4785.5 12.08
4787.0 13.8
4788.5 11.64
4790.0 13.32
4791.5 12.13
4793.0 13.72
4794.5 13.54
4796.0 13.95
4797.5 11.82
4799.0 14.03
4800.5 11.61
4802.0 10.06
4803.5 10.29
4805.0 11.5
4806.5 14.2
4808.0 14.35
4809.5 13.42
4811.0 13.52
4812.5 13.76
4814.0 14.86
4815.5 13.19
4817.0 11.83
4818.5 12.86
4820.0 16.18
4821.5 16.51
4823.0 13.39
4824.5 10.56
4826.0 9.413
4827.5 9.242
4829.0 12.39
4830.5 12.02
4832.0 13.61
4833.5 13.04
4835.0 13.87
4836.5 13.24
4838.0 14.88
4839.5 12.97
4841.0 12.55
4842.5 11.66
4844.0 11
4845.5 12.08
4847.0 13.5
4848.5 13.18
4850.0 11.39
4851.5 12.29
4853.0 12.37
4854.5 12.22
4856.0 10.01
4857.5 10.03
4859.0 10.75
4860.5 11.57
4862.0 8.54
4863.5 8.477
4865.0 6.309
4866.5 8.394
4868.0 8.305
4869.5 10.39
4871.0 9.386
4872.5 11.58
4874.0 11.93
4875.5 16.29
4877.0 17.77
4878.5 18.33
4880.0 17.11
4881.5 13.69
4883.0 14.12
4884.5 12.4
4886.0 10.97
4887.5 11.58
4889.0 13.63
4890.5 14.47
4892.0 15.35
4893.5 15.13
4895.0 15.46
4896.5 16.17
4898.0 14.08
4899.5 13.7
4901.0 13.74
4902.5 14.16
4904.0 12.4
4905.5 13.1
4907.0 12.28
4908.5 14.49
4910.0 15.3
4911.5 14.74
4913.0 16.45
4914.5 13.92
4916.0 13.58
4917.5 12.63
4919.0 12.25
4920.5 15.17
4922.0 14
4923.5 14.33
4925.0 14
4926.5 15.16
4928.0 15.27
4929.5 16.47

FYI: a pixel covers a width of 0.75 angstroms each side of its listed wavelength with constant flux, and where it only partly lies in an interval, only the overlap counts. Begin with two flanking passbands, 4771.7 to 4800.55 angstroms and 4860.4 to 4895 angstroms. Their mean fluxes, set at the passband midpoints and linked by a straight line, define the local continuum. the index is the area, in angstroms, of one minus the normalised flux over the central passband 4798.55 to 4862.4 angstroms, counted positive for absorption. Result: 1.8 angstroms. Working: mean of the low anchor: 13.1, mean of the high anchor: 12.5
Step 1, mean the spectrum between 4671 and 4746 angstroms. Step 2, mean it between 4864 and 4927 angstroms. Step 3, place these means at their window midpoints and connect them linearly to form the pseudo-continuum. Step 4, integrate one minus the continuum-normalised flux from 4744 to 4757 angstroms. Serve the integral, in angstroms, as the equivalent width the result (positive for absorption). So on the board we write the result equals 0.2 angstroms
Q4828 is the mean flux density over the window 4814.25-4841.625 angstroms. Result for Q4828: 12.9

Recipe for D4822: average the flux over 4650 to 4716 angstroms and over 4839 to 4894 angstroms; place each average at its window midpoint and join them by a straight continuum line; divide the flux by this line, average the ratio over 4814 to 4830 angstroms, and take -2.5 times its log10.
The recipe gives -0.03 mag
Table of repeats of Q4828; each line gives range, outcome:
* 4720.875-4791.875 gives 13.1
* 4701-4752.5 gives 12.4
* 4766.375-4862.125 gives 12.8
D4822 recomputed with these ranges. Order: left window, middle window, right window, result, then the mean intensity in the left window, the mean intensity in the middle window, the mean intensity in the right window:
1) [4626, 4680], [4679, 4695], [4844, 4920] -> 0.08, 12.6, 11.7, 12.8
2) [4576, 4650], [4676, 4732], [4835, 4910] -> 0.02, 12.4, 12.3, 12.7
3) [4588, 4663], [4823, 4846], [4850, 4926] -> 0.06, 12.7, 12.2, 13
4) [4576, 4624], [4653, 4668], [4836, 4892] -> -0.05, 12.6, 13.1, 12.2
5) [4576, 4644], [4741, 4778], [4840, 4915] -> -0.03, 12.4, 13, 12.8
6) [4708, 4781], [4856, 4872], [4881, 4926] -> 0.42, 12.8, 9.29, 13.9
